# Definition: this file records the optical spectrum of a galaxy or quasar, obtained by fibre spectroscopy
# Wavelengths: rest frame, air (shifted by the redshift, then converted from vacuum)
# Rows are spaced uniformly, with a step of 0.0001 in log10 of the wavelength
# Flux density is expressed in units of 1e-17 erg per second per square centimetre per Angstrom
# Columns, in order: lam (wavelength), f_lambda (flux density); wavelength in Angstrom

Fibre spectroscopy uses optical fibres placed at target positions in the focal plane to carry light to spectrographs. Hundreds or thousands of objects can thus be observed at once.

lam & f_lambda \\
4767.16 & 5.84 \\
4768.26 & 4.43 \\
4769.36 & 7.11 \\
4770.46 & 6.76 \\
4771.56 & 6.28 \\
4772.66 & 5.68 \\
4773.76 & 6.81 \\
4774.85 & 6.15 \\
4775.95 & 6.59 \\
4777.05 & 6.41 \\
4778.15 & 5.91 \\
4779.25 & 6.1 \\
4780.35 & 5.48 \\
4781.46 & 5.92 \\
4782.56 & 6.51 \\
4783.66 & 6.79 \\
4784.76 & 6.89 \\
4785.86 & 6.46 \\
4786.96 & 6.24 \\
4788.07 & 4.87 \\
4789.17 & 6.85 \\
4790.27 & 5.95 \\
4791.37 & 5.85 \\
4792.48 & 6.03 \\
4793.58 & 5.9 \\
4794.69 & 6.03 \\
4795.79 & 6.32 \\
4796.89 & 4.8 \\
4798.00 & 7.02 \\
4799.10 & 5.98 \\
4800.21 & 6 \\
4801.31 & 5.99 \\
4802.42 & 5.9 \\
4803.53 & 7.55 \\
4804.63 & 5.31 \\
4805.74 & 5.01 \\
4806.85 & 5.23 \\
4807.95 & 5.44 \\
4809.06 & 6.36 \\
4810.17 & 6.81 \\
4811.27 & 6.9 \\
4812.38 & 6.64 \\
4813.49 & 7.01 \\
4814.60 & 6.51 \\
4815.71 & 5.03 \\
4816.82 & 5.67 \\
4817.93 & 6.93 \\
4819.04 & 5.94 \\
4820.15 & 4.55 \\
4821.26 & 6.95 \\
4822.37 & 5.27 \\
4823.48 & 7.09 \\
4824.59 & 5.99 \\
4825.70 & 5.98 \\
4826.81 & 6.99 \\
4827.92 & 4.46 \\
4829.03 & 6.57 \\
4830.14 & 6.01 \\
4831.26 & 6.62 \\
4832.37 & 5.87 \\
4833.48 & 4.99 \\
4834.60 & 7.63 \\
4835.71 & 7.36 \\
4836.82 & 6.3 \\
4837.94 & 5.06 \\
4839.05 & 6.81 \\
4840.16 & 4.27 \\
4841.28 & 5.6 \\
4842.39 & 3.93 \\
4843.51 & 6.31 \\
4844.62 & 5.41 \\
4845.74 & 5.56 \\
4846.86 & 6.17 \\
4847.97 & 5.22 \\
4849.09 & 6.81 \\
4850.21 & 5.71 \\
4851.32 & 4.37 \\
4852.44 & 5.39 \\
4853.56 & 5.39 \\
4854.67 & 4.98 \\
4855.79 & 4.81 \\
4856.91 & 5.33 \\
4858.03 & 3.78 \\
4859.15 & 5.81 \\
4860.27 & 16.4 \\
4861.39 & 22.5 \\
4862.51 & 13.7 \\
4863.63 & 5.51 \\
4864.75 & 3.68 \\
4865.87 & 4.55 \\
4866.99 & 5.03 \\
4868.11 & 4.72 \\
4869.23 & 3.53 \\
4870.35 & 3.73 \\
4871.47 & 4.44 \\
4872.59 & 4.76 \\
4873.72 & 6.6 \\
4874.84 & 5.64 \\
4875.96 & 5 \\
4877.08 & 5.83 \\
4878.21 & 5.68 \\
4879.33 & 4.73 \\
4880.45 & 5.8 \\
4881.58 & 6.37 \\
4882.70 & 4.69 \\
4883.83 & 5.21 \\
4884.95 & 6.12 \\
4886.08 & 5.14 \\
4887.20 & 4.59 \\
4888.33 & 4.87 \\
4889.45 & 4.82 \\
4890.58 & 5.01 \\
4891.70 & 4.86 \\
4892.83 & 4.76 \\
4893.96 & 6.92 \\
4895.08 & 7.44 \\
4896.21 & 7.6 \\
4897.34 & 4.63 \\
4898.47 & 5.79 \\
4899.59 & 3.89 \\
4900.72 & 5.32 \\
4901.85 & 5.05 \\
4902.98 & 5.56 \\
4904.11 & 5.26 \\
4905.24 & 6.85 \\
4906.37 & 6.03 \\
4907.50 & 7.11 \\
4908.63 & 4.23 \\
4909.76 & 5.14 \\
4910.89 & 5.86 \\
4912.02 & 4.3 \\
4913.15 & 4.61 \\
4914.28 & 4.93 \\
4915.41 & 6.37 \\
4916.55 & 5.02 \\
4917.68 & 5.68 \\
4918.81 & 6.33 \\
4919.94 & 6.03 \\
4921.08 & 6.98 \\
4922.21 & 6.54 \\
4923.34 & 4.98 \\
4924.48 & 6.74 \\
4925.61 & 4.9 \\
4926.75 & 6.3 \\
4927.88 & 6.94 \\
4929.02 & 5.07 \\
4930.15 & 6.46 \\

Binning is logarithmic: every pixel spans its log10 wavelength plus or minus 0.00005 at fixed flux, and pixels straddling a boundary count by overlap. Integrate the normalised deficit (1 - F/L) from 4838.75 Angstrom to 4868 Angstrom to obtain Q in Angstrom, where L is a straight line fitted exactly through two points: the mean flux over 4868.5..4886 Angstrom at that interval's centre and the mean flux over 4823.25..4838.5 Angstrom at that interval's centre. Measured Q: -4.89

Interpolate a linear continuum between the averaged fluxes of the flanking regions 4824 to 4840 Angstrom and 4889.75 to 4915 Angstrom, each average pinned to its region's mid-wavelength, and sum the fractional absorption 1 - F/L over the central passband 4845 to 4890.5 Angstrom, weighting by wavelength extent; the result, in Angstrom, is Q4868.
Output -1.8 Angstrom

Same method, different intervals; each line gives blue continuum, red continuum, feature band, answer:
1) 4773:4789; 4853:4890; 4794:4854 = 2.5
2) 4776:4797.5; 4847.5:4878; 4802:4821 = 0.4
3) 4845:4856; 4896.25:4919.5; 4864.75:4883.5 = 1.5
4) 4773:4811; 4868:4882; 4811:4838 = -2.2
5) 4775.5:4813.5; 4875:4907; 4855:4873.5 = -4.2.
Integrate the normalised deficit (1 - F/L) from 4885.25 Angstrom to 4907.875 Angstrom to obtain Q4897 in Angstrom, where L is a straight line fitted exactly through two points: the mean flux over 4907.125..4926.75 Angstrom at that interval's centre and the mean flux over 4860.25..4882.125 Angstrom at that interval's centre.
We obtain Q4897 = 1.9 Angstrom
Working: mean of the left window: 6.67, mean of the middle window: 5.57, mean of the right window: 5.64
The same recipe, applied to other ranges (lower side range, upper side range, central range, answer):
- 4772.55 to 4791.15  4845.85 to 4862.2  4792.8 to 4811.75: 1.51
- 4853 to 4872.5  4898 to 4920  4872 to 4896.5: 2.61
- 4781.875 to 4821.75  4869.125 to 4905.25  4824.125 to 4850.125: -0.48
